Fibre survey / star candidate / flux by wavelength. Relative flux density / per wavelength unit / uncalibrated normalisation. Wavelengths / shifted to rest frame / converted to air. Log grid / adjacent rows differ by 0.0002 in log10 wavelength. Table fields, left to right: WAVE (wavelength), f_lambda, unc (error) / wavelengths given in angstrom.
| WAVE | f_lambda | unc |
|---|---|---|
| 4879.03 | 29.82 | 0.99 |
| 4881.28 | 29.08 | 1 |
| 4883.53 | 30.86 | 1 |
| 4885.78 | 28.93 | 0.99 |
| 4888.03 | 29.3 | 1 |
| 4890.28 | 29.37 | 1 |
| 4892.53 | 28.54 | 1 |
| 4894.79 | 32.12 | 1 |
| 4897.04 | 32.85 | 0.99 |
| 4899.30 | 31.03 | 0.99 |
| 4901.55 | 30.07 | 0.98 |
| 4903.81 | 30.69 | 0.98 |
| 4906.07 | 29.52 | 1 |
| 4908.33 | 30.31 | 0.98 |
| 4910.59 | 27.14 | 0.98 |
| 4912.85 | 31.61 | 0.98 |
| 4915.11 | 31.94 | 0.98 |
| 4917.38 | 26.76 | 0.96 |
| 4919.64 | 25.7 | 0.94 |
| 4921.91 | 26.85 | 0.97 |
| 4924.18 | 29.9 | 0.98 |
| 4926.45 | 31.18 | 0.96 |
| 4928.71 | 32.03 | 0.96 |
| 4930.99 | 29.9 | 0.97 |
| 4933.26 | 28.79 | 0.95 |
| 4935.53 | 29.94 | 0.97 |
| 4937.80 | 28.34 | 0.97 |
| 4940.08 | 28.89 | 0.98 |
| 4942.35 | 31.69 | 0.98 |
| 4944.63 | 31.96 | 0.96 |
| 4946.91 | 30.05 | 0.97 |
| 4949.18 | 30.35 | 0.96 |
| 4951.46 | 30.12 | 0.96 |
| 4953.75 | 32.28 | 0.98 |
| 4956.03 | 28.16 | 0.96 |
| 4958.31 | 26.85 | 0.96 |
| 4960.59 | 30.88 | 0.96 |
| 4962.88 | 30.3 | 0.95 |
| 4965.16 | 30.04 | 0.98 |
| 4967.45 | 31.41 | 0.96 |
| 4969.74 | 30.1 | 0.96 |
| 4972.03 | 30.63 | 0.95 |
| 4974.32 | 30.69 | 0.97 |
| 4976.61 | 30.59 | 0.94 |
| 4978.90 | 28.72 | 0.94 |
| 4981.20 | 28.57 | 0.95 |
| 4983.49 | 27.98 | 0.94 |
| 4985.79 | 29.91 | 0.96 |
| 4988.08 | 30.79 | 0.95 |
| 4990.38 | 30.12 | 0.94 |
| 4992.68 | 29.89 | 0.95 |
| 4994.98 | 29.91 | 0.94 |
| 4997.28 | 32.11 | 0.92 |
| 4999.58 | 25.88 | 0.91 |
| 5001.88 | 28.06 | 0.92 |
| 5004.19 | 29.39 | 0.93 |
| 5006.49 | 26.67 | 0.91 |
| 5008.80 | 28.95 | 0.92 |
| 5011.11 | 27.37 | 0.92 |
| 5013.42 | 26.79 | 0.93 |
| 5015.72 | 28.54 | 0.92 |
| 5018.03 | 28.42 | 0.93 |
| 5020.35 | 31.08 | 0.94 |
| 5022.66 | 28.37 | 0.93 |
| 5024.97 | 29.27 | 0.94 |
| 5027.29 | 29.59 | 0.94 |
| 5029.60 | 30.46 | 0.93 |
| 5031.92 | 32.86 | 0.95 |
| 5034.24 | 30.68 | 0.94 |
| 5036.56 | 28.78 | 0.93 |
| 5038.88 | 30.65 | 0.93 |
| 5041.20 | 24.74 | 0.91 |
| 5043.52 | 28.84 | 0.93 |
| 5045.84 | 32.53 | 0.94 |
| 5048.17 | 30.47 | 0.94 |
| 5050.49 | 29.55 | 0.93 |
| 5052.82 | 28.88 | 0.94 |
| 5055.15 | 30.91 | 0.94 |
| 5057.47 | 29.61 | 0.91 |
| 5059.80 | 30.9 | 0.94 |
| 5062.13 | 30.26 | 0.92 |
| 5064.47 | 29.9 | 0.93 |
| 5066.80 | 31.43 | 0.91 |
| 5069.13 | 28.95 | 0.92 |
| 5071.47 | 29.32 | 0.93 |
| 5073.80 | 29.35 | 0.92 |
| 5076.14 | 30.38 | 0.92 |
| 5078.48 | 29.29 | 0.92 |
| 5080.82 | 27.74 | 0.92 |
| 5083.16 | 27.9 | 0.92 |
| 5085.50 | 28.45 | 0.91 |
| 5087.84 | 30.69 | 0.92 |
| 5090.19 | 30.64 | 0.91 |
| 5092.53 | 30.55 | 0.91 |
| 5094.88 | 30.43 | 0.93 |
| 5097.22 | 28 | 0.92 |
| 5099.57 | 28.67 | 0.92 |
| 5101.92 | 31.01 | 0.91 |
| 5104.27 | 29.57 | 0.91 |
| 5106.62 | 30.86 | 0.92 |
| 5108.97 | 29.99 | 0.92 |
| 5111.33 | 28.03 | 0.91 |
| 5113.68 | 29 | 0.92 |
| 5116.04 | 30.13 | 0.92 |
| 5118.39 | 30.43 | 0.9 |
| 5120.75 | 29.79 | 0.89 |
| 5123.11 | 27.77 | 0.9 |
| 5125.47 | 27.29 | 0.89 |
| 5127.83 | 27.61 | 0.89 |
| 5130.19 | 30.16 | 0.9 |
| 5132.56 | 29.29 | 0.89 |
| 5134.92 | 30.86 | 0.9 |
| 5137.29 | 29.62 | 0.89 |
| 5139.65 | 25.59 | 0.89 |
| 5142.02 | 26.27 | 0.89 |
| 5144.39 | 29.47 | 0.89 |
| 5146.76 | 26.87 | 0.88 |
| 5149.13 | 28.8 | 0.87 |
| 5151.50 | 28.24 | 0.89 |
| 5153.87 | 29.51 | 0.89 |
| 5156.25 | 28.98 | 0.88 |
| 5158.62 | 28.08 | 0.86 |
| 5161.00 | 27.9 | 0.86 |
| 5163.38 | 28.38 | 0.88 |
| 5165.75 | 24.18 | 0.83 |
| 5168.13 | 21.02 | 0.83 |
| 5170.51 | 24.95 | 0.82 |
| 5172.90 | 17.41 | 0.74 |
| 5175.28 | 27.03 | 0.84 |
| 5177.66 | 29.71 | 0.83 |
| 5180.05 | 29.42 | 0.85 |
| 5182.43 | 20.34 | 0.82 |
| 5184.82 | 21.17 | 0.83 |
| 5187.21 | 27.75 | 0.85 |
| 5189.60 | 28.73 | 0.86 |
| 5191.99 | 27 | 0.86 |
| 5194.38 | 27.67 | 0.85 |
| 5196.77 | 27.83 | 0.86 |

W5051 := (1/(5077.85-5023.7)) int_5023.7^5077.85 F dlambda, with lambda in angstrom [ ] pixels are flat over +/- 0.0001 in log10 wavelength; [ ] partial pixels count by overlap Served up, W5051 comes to 29.9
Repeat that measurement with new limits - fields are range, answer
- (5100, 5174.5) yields 28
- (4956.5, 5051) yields 29.4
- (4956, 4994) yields 29.8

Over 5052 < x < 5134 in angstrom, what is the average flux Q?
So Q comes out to 29.5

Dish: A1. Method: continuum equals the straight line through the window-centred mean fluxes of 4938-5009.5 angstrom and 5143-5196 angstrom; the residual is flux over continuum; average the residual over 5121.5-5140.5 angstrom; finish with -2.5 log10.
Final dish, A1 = -0.06 mag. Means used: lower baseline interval 29.7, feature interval 28.6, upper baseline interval 26.5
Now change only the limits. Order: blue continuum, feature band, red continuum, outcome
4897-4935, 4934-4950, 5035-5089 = -0.018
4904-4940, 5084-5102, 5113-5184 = -0.068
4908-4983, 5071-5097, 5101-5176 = -0.039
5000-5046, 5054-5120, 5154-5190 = -0.082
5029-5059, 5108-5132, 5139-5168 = -0.029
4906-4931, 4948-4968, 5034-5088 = -0.022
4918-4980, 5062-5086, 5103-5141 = -0.001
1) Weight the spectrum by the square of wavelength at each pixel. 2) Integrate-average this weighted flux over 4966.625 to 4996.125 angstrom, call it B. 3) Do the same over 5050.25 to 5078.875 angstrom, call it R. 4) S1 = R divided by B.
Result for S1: 1.0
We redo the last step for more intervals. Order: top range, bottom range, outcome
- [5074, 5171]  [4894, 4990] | 1.03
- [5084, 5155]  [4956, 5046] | 1.04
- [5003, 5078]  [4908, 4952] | 1.04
